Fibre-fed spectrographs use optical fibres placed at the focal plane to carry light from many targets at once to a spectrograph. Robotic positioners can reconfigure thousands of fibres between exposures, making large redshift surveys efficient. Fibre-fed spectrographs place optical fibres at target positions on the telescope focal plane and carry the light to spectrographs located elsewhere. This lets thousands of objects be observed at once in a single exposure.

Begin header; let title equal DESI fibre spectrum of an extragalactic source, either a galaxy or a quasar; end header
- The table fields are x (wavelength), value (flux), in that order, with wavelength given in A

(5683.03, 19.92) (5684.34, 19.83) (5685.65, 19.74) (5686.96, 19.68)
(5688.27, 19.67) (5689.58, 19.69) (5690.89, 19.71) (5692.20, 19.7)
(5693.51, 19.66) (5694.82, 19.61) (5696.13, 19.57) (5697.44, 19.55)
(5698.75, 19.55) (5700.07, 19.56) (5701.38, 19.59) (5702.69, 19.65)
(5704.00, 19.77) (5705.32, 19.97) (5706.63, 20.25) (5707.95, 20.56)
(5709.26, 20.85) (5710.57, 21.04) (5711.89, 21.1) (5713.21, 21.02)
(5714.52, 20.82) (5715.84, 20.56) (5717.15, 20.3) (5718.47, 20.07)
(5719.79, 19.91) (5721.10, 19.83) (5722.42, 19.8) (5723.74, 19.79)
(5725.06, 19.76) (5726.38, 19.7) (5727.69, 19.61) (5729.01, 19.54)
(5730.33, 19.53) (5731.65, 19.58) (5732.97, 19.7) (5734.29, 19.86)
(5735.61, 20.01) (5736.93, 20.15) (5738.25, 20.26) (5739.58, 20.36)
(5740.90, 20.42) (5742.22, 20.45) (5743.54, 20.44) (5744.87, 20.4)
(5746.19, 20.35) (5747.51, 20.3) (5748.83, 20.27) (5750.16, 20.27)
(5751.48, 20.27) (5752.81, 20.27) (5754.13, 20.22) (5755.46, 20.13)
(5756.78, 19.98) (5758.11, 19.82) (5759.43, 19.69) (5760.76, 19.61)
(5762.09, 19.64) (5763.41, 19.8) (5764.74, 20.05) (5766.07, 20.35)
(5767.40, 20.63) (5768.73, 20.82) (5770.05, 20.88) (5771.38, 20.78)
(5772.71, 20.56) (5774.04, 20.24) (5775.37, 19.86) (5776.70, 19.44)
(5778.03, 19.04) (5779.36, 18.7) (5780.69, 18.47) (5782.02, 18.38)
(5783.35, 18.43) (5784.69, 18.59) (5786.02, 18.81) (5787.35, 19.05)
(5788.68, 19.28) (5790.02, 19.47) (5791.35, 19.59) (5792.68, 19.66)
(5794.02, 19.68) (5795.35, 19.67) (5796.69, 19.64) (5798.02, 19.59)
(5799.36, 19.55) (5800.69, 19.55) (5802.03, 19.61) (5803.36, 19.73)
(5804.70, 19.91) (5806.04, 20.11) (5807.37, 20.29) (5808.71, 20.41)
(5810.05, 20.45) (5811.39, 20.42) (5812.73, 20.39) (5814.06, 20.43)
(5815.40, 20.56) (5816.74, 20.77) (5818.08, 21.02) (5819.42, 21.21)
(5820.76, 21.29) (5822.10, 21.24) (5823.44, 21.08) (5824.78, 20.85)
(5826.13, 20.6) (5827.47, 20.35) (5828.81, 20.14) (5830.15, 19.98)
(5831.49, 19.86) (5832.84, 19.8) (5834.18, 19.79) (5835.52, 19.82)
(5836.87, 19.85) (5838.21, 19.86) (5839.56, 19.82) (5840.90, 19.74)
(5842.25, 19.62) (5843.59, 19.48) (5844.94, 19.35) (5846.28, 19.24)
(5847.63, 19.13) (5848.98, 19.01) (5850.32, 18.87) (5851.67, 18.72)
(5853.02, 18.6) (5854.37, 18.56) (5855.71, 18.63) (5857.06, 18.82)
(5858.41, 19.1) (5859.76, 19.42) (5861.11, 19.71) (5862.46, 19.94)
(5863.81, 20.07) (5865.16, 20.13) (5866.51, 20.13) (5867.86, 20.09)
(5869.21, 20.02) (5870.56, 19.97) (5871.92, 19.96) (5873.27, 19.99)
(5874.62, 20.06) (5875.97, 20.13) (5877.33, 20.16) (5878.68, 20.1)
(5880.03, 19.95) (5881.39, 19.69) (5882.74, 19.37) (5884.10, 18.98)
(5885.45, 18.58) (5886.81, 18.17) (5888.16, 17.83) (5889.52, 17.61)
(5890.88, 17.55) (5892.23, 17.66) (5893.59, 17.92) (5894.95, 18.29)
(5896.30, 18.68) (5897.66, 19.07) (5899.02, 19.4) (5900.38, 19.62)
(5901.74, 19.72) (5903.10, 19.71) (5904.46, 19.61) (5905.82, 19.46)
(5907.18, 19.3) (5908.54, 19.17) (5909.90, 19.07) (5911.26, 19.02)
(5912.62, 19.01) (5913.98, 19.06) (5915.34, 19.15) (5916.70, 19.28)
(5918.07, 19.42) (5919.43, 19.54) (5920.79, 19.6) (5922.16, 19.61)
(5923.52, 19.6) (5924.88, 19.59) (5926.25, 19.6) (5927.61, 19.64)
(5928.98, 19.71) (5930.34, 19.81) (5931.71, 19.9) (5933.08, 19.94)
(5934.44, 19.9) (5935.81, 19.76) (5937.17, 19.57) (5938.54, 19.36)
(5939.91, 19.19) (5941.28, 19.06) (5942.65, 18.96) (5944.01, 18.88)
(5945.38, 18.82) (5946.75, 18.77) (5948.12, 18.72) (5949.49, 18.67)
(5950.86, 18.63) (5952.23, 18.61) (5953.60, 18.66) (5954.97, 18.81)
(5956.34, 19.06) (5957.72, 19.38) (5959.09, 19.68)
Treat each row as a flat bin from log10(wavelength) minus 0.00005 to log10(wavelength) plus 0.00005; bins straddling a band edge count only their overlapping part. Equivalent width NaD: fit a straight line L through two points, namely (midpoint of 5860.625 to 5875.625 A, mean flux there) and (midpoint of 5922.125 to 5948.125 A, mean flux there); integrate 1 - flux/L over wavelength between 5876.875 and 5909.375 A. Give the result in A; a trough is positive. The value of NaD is 1.35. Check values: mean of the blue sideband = 20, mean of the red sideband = 19.4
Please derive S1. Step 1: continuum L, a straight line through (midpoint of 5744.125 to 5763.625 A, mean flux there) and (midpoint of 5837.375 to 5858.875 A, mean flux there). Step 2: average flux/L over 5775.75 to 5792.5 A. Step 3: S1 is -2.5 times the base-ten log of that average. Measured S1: 0.05 mag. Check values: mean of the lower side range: 20.1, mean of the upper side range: 19.2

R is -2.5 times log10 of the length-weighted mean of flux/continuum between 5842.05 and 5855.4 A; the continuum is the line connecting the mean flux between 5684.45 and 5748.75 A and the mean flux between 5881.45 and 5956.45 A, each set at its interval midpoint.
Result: 0.02 mag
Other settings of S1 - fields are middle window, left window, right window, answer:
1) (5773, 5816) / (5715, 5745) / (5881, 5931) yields 0.003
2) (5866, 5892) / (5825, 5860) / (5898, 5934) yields 0.007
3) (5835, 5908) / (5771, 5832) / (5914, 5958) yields 0.016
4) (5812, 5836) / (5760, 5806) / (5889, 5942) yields -0.055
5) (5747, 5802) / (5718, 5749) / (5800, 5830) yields 0.028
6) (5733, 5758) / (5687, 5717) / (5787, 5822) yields -0.008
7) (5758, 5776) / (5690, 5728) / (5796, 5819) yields -0.006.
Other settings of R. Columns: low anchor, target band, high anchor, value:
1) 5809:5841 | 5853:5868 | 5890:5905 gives 0.01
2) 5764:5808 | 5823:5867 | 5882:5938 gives -0.01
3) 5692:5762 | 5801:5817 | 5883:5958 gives -0.03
